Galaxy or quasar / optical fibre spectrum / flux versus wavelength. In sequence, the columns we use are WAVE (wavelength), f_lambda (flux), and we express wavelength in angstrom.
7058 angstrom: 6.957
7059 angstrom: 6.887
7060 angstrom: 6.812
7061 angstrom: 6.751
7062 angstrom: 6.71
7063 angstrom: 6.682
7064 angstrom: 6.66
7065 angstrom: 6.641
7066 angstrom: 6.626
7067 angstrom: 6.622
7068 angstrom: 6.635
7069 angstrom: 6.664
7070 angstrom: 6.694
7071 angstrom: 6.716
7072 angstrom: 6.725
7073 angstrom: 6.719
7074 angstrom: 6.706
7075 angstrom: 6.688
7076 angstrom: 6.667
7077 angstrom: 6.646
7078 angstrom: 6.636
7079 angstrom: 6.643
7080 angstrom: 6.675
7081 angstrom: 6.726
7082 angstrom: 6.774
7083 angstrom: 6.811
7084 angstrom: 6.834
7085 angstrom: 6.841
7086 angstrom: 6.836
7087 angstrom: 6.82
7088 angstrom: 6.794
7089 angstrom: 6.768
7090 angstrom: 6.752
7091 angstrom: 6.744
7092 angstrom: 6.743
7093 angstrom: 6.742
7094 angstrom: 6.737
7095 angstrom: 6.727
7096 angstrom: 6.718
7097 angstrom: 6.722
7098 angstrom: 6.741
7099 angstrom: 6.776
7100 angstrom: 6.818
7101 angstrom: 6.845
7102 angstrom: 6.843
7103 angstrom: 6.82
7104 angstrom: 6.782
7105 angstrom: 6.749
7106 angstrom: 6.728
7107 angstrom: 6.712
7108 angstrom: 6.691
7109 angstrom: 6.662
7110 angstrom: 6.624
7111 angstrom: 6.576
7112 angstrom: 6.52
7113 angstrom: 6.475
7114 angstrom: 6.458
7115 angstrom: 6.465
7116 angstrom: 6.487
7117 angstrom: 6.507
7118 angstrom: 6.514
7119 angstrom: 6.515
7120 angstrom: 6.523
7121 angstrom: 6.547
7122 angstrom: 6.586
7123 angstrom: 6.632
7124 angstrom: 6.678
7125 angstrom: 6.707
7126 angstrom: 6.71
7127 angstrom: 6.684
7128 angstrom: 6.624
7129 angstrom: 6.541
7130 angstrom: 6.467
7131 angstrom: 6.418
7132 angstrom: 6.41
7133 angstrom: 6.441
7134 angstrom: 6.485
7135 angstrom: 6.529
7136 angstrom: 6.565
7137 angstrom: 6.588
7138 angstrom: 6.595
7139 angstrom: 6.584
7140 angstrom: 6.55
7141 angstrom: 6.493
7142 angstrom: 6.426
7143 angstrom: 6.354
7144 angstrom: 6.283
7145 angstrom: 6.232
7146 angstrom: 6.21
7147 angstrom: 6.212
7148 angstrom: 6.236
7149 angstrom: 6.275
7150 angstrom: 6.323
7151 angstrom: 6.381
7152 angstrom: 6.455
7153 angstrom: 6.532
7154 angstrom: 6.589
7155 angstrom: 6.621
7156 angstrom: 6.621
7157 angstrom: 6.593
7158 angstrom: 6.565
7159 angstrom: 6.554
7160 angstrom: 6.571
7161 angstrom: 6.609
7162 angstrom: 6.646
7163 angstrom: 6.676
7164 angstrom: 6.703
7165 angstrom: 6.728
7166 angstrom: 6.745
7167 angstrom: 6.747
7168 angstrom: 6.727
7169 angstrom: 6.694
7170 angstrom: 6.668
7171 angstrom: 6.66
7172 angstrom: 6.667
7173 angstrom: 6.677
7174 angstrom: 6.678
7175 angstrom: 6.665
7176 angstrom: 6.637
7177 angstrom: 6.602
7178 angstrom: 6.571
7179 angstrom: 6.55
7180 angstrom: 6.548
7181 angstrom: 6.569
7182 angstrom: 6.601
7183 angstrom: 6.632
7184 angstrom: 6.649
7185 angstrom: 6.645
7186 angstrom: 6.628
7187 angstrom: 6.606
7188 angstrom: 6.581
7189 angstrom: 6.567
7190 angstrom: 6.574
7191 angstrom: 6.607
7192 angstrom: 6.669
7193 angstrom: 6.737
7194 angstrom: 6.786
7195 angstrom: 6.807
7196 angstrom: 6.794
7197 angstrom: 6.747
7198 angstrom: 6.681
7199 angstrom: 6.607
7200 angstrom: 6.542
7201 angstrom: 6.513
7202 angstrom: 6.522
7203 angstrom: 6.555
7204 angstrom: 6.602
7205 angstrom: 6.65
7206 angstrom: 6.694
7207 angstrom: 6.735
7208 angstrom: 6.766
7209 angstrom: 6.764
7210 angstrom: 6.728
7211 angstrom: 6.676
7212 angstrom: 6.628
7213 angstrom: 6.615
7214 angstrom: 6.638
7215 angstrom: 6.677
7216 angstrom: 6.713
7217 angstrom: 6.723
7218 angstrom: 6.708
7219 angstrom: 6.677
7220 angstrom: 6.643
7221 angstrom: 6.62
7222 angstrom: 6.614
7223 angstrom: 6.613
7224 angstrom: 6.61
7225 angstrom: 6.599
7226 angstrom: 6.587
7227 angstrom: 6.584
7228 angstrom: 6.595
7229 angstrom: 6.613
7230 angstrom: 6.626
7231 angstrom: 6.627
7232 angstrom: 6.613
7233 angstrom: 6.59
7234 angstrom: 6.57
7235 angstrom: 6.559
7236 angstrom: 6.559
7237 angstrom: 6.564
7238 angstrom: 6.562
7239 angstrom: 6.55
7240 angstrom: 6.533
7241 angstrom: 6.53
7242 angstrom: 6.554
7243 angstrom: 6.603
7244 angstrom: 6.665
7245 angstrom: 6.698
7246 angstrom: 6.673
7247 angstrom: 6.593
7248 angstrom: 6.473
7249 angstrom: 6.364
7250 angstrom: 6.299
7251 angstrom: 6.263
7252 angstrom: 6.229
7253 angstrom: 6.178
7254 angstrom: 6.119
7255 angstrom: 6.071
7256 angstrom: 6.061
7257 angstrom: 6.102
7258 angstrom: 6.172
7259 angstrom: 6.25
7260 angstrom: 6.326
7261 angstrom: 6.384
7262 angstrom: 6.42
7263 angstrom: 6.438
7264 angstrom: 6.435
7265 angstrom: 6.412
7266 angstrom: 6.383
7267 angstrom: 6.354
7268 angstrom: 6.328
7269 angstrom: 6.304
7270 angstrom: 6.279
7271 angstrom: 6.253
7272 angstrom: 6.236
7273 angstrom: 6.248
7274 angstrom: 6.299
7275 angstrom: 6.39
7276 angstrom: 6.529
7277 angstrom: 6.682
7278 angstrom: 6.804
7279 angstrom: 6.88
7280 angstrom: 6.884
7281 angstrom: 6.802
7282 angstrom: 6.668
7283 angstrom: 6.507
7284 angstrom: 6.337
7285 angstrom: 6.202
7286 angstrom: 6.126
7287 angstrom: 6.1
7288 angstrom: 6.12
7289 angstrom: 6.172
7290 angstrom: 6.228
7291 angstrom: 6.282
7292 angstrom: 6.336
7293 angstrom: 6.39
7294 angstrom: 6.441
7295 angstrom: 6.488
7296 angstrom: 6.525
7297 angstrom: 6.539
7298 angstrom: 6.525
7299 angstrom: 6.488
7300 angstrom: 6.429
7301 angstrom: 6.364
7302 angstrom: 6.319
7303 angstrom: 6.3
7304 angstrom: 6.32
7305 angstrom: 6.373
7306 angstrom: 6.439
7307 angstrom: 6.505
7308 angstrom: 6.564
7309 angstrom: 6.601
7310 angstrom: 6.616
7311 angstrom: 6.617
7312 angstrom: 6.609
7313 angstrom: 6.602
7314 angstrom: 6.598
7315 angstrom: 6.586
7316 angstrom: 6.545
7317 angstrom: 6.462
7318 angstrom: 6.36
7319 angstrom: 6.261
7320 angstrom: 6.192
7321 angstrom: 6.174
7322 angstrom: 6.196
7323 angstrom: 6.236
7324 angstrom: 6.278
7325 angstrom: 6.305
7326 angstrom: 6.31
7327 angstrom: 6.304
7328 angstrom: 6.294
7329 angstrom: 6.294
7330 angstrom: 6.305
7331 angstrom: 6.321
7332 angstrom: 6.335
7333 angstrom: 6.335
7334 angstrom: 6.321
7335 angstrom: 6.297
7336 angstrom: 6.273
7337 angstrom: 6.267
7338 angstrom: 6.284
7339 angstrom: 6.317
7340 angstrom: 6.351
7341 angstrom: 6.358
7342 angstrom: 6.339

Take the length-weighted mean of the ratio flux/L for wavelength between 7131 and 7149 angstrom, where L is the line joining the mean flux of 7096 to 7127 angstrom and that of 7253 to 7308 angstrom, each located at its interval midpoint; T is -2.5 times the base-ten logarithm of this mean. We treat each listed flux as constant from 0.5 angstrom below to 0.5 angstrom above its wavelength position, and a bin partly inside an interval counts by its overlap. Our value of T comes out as 0.03 mag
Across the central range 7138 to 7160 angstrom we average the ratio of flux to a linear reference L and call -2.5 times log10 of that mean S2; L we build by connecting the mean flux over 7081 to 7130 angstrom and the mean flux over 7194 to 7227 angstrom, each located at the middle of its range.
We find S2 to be 0.039 mag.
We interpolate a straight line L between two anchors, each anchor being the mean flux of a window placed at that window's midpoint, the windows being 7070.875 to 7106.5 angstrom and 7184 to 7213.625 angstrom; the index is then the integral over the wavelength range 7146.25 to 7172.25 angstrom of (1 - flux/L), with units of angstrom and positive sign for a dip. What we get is 0.5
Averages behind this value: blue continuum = 6.75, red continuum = 6.66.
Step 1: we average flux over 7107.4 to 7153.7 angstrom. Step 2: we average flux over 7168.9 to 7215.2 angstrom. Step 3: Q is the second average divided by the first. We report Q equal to 1.02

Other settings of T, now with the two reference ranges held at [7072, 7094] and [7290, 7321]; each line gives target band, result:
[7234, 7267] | 0.019 mag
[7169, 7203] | -0.005 mag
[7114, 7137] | 0.023 mag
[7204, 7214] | -0.018 mag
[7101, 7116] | 0.009 mag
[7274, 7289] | -0.001 mag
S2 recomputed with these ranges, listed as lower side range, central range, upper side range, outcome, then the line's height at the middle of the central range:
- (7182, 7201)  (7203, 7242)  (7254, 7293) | -0.01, 6.54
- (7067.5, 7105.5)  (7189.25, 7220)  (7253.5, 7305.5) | -0.03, 6.52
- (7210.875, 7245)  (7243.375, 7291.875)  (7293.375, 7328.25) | 0.02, 6.52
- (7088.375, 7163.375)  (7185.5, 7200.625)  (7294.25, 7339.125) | -0.02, 6.51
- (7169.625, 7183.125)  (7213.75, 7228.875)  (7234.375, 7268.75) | -0.02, 6.49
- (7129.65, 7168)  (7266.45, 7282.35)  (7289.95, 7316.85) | 0.00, 6.48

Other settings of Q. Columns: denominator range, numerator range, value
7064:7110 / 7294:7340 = 0.95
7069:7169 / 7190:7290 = 0.98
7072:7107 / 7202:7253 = 0.98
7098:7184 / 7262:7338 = 0.97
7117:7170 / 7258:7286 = 0.98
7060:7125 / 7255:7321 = 0.96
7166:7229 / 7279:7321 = 0.97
